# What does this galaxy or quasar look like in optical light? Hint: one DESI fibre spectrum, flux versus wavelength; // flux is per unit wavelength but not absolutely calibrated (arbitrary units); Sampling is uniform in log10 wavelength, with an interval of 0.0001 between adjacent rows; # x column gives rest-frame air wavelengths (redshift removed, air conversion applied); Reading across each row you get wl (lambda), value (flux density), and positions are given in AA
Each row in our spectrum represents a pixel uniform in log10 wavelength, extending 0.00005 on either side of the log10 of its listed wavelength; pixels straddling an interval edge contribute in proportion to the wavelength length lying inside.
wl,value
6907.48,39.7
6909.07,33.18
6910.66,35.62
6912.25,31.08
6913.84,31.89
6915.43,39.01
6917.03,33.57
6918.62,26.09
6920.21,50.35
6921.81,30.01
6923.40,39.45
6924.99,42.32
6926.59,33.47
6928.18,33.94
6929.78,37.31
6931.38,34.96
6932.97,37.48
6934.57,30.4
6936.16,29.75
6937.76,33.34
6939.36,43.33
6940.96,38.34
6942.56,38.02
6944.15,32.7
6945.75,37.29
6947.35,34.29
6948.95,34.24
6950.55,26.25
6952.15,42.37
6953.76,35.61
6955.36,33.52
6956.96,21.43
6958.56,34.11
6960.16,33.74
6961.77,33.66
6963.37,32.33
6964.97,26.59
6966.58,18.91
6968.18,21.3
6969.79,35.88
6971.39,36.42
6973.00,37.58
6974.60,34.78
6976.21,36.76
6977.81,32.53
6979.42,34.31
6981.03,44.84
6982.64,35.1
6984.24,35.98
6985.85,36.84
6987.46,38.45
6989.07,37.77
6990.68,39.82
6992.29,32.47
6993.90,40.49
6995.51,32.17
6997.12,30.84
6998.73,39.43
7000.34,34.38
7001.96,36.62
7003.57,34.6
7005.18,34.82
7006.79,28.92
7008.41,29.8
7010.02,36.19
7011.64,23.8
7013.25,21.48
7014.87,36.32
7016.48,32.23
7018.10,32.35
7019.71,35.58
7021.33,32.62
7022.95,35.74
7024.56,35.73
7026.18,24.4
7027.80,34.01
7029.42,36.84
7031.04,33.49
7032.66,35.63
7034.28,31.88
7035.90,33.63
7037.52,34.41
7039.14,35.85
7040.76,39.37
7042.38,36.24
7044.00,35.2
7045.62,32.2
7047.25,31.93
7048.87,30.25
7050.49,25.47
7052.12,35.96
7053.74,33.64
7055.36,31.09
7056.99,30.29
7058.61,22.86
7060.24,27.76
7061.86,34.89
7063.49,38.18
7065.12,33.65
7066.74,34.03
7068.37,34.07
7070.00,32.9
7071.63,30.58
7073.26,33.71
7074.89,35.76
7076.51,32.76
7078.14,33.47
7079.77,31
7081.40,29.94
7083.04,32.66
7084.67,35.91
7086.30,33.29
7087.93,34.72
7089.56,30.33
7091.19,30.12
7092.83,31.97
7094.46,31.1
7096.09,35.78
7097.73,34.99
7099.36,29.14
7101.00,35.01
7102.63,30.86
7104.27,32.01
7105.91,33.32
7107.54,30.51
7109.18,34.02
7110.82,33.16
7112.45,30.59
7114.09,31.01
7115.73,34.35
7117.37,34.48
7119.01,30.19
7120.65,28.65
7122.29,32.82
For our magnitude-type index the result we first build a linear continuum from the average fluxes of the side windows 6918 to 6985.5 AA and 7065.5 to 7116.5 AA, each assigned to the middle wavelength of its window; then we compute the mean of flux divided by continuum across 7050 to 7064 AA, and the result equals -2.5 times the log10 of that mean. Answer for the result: 0.07 mag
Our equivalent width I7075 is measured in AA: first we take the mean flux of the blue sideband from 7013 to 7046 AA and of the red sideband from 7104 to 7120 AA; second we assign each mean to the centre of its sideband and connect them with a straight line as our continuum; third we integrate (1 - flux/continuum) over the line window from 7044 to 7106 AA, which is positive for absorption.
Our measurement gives 1.2 AA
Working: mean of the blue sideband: 33.8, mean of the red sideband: 32.3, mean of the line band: 32.3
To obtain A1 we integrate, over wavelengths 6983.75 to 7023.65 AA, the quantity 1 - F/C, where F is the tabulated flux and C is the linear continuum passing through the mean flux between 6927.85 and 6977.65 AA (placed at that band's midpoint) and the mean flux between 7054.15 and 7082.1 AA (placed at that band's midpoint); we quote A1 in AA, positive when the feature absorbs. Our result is -1.3 AA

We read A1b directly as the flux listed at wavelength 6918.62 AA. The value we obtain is 26.09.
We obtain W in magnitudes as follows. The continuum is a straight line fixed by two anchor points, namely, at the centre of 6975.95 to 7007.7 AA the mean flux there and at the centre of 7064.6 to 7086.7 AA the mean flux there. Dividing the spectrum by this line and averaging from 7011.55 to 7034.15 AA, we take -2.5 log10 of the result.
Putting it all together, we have 0.077 mag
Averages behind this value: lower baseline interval 35.8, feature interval 32.4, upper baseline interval 33.1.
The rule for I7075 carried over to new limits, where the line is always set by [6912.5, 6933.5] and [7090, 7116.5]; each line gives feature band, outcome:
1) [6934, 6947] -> 0.07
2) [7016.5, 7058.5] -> 0.65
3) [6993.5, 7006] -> -0.29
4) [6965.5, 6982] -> 0.81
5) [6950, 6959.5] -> 0.80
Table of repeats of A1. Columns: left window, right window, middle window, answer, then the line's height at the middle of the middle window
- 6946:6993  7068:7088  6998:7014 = 0.73 AA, 33.5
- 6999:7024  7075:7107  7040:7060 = 0.42 AA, 32.6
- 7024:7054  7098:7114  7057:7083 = 0.41 AA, 32.8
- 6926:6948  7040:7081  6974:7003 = -1.75 AA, 34.2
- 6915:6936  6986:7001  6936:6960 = 1.02 AA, 35.9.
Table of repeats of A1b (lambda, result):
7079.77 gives 31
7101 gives 35.01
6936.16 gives 29.75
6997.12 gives 30.84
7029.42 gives 36.84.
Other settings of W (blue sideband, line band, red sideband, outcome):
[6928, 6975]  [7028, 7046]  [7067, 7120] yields -0.068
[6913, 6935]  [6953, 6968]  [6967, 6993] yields 0.199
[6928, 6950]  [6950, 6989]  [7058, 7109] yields 0.041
